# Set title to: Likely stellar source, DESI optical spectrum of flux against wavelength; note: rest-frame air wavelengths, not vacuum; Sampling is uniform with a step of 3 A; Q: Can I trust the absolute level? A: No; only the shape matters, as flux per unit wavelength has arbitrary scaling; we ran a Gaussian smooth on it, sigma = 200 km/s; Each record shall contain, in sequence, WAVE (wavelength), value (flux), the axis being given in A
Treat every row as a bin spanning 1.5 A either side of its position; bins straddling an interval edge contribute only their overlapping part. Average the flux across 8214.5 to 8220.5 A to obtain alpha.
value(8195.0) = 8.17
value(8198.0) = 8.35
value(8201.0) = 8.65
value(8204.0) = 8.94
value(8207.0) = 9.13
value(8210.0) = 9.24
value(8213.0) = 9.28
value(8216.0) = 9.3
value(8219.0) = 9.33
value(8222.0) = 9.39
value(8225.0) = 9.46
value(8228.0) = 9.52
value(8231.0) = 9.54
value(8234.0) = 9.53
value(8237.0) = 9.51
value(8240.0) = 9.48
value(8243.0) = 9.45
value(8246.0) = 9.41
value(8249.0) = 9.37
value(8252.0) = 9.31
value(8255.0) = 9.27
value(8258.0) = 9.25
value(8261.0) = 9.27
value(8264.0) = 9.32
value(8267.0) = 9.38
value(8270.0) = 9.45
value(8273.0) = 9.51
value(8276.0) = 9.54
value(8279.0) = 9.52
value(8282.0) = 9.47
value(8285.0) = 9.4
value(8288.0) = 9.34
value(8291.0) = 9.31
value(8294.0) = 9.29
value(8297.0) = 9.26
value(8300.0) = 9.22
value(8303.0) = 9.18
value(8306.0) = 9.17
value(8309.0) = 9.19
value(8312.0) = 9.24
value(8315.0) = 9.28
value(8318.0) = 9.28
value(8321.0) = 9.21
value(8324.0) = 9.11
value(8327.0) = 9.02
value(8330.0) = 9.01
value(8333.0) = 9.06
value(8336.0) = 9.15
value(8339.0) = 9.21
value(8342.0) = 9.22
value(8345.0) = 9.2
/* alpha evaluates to 9.31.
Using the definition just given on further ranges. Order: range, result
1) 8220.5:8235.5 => 9.49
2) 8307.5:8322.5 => 9.24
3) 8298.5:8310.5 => 9.19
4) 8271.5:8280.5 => 9.52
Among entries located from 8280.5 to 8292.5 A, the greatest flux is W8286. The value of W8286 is 9.47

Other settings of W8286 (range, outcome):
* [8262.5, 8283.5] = 9.54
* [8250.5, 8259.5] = 9.31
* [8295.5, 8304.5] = 9.26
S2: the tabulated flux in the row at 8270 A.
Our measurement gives 9.45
